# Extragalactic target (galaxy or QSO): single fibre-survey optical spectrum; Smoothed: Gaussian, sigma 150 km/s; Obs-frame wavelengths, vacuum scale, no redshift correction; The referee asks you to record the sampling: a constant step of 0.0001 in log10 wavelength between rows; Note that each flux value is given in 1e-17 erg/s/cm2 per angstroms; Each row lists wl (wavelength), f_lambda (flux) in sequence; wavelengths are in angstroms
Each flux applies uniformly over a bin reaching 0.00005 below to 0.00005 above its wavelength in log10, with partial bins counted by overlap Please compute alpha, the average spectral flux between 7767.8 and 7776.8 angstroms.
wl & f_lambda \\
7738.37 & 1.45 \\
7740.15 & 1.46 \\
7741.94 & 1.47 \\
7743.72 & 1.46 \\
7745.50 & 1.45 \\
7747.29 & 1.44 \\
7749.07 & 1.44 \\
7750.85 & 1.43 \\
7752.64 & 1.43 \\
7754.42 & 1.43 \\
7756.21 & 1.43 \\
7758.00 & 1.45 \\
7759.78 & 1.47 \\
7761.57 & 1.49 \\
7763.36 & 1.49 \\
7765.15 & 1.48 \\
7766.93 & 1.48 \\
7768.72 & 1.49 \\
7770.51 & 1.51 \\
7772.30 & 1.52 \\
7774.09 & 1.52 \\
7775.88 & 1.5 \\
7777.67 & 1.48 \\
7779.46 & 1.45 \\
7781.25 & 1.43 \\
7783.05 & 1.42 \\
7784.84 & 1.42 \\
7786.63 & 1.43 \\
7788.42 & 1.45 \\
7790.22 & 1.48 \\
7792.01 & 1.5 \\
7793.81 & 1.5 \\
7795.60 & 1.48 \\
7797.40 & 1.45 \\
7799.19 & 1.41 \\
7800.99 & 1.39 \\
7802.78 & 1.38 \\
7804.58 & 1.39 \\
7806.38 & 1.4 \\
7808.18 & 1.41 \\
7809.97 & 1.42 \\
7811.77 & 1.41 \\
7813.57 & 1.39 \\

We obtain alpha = 1.51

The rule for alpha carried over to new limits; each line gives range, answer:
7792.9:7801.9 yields 1.45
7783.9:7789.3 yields 1.44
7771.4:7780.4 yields 1.49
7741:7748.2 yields 1.45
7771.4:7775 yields 1.52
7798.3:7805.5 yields 1.39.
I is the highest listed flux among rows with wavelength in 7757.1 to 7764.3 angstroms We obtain 1.49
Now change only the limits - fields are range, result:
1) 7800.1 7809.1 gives 1.41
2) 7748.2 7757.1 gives 1.44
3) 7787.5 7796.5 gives 1.5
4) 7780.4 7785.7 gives 1.43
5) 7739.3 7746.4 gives 1.47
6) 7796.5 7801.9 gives 1.45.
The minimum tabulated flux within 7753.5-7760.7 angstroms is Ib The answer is 1.43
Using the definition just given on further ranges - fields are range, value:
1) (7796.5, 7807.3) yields 1.38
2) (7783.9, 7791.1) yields 1.42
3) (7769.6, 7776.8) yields 1.5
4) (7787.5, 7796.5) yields 1.45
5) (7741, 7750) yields 1.44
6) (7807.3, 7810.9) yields 1.41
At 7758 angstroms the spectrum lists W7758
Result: 1.45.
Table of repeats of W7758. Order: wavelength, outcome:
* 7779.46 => 1.45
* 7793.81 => 1.5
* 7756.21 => 1.43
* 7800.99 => 1.39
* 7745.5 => 1.45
